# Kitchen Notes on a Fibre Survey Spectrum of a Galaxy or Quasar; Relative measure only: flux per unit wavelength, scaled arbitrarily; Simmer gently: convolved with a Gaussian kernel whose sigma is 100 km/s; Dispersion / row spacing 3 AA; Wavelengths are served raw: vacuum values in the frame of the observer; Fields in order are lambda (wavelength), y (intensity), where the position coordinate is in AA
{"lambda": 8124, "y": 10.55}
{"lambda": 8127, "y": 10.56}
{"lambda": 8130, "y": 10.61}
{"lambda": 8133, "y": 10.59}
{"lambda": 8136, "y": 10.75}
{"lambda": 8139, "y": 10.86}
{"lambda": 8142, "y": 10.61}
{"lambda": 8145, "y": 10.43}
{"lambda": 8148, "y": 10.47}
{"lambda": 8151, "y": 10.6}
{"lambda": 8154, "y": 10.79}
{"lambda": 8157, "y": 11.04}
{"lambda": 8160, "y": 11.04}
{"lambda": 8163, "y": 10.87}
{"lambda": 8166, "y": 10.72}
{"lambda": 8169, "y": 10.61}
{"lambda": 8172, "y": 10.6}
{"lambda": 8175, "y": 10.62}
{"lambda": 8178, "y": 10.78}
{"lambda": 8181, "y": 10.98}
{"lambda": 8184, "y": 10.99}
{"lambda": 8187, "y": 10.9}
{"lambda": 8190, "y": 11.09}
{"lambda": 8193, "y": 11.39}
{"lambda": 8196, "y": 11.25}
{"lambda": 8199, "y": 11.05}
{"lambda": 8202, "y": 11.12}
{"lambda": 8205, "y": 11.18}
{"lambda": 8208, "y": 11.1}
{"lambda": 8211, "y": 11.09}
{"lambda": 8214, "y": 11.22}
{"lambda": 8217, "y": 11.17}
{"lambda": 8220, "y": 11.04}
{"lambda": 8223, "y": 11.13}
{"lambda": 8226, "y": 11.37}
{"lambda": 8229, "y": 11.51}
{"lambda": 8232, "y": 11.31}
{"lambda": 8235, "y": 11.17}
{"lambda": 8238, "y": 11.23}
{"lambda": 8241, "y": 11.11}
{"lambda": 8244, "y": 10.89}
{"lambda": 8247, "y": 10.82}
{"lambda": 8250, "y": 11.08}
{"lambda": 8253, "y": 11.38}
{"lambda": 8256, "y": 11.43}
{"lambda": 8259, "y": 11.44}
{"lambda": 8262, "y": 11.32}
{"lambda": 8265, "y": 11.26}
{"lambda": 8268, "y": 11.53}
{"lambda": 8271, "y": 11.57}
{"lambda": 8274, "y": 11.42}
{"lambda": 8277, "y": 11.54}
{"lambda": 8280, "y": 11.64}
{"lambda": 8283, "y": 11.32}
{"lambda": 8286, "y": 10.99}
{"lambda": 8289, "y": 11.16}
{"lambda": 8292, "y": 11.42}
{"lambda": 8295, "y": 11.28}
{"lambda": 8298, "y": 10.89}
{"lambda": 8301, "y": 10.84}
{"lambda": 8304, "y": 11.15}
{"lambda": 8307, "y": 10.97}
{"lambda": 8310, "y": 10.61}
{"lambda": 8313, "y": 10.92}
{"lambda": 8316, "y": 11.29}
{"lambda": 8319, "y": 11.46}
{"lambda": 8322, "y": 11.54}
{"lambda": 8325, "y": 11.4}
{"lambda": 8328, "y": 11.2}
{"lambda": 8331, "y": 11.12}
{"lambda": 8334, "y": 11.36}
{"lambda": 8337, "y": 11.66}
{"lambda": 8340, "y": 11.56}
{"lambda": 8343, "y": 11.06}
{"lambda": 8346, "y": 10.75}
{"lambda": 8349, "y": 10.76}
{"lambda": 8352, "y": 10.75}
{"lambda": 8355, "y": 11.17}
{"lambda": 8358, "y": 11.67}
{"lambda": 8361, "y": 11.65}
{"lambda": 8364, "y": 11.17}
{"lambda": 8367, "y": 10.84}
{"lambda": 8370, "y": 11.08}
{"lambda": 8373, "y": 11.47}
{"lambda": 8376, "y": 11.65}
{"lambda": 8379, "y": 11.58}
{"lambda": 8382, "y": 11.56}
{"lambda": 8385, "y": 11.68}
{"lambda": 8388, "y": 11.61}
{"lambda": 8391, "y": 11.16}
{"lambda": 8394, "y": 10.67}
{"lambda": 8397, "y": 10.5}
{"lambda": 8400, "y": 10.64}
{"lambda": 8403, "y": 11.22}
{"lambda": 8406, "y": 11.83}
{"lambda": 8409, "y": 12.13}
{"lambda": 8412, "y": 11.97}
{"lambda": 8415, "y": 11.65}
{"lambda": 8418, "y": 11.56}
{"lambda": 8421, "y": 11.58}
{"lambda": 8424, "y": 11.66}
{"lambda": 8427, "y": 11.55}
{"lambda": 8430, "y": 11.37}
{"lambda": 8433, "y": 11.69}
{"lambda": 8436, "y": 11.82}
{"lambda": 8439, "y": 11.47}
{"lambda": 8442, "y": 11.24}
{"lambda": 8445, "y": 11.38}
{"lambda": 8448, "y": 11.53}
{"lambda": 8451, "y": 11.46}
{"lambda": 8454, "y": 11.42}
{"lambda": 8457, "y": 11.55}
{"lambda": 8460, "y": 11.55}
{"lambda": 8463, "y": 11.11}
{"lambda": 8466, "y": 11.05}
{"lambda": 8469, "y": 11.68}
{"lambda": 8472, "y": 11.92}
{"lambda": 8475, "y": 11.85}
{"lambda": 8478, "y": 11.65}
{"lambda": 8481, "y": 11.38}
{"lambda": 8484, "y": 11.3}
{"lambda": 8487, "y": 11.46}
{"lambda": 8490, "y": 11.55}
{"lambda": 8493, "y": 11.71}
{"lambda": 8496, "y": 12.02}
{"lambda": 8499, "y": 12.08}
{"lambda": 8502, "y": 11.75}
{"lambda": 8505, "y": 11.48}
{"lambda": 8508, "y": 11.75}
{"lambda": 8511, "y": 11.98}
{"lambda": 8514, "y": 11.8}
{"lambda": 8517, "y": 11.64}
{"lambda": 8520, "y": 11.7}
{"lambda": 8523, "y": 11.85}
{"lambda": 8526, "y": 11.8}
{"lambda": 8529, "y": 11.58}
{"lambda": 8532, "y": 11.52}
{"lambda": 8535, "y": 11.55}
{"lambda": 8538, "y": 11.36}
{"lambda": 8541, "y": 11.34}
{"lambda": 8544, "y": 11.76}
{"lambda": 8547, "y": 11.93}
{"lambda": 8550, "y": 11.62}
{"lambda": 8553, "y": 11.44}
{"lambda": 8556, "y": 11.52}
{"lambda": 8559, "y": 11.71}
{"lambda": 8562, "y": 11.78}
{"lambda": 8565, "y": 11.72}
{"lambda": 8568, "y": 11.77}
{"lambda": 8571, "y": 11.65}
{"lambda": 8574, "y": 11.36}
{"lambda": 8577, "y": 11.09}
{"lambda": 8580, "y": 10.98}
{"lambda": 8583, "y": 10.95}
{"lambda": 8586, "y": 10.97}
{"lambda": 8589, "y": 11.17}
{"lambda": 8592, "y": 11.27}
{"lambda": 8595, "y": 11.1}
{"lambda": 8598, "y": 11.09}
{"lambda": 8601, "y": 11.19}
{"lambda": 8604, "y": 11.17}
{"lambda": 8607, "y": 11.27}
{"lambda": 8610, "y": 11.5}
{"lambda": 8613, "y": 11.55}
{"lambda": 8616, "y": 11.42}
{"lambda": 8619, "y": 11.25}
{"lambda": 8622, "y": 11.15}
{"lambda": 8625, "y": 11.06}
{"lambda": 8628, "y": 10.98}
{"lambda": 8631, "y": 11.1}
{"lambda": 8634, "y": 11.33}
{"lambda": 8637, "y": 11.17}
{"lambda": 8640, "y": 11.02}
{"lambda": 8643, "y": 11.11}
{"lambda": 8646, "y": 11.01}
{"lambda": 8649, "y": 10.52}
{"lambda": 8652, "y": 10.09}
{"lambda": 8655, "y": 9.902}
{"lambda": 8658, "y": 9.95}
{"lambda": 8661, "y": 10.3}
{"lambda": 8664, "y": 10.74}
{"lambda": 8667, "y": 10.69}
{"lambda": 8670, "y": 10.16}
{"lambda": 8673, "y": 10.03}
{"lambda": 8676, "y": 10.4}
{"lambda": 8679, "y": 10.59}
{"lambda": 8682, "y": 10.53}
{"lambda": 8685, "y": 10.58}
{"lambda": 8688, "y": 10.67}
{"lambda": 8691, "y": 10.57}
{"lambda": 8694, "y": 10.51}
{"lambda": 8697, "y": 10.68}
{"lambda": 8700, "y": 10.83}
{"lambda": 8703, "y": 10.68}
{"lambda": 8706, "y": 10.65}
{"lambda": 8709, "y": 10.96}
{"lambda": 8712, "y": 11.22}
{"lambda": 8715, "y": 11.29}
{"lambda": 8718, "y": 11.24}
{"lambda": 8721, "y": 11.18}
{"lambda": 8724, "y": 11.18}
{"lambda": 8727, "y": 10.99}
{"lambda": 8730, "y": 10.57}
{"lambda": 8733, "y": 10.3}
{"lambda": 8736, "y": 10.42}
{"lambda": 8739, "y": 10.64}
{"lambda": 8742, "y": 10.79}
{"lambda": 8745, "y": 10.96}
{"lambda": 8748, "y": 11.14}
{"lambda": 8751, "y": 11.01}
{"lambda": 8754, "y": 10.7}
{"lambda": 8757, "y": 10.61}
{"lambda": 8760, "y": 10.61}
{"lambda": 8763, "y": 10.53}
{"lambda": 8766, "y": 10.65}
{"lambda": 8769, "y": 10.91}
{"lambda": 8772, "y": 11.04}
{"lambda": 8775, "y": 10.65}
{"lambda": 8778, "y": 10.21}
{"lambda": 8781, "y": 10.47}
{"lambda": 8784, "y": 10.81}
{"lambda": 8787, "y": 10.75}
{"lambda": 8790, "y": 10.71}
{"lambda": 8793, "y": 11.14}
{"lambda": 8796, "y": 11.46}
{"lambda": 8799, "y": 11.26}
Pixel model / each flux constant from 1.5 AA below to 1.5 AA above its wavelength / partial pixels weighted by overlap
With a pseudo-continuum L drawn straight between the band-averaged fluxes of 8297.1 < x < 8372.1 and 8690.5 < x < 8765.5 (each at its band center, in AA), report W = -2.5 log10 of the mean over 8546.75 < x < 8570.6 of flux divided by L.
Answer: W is -0.07 mag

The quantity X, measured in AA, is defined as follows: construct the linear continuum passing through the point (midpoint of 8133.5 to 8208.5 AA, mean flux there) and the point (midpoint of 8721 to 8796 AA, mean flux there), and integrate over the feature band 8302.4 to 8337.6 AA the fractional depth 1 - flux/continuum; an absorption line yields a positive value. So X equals -1.2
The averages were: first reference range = 10.9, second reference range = 10.8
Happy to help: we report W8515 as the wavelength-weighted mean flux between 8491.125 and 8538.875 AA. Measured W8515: 11.7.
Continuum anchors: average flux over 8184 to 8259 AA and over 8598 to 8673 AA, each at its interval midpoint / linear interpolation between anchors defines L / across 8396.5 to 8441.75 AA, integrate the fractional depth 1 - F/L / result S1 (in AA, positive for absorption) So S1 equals -2.0 AA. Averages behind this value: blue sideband 11.2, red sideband 10.9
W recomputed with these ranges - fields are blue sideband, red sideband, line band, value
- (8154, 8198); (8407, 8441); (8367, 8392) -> 0.01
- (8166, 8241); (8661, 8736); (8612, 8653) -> -0.03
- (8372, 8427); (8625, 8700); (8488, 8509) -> -0.06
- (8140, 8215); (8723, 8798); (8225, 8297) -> -0.04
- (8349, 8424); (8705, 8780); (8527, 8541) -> -0.03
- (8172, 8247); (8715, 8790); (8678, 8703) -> 0.02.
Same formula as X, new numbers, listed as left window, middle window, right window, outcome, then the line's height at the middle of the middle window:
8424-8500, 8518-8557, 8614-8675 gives -1.4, 11.2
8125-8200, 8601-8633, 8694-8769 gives -1.3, 10.8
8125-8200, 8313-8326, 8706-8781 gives -0.7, 10.8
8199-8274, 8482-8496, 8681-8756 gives -0.7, 11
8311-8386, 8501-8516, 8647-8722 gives -1.1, 11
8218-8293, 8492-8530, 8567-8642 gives -1.9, 11.2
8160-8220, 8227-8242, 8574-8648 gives -0.4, 11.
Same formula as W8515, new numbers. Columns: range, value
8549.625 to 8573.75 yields 11.6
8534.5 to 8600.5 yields 11.4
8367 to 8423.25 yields 11.4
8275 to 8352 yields 11.2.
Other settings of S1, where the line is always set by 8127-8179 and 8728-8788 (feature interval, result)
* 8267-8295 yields -1.8 AA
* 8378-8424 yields -3.1 AA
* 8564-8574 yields -0.9 AA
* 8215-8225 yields -0.4 AA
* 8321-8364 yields -2.2 AA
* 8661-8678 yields 0.5 AA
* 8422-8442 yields -1.6 AA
